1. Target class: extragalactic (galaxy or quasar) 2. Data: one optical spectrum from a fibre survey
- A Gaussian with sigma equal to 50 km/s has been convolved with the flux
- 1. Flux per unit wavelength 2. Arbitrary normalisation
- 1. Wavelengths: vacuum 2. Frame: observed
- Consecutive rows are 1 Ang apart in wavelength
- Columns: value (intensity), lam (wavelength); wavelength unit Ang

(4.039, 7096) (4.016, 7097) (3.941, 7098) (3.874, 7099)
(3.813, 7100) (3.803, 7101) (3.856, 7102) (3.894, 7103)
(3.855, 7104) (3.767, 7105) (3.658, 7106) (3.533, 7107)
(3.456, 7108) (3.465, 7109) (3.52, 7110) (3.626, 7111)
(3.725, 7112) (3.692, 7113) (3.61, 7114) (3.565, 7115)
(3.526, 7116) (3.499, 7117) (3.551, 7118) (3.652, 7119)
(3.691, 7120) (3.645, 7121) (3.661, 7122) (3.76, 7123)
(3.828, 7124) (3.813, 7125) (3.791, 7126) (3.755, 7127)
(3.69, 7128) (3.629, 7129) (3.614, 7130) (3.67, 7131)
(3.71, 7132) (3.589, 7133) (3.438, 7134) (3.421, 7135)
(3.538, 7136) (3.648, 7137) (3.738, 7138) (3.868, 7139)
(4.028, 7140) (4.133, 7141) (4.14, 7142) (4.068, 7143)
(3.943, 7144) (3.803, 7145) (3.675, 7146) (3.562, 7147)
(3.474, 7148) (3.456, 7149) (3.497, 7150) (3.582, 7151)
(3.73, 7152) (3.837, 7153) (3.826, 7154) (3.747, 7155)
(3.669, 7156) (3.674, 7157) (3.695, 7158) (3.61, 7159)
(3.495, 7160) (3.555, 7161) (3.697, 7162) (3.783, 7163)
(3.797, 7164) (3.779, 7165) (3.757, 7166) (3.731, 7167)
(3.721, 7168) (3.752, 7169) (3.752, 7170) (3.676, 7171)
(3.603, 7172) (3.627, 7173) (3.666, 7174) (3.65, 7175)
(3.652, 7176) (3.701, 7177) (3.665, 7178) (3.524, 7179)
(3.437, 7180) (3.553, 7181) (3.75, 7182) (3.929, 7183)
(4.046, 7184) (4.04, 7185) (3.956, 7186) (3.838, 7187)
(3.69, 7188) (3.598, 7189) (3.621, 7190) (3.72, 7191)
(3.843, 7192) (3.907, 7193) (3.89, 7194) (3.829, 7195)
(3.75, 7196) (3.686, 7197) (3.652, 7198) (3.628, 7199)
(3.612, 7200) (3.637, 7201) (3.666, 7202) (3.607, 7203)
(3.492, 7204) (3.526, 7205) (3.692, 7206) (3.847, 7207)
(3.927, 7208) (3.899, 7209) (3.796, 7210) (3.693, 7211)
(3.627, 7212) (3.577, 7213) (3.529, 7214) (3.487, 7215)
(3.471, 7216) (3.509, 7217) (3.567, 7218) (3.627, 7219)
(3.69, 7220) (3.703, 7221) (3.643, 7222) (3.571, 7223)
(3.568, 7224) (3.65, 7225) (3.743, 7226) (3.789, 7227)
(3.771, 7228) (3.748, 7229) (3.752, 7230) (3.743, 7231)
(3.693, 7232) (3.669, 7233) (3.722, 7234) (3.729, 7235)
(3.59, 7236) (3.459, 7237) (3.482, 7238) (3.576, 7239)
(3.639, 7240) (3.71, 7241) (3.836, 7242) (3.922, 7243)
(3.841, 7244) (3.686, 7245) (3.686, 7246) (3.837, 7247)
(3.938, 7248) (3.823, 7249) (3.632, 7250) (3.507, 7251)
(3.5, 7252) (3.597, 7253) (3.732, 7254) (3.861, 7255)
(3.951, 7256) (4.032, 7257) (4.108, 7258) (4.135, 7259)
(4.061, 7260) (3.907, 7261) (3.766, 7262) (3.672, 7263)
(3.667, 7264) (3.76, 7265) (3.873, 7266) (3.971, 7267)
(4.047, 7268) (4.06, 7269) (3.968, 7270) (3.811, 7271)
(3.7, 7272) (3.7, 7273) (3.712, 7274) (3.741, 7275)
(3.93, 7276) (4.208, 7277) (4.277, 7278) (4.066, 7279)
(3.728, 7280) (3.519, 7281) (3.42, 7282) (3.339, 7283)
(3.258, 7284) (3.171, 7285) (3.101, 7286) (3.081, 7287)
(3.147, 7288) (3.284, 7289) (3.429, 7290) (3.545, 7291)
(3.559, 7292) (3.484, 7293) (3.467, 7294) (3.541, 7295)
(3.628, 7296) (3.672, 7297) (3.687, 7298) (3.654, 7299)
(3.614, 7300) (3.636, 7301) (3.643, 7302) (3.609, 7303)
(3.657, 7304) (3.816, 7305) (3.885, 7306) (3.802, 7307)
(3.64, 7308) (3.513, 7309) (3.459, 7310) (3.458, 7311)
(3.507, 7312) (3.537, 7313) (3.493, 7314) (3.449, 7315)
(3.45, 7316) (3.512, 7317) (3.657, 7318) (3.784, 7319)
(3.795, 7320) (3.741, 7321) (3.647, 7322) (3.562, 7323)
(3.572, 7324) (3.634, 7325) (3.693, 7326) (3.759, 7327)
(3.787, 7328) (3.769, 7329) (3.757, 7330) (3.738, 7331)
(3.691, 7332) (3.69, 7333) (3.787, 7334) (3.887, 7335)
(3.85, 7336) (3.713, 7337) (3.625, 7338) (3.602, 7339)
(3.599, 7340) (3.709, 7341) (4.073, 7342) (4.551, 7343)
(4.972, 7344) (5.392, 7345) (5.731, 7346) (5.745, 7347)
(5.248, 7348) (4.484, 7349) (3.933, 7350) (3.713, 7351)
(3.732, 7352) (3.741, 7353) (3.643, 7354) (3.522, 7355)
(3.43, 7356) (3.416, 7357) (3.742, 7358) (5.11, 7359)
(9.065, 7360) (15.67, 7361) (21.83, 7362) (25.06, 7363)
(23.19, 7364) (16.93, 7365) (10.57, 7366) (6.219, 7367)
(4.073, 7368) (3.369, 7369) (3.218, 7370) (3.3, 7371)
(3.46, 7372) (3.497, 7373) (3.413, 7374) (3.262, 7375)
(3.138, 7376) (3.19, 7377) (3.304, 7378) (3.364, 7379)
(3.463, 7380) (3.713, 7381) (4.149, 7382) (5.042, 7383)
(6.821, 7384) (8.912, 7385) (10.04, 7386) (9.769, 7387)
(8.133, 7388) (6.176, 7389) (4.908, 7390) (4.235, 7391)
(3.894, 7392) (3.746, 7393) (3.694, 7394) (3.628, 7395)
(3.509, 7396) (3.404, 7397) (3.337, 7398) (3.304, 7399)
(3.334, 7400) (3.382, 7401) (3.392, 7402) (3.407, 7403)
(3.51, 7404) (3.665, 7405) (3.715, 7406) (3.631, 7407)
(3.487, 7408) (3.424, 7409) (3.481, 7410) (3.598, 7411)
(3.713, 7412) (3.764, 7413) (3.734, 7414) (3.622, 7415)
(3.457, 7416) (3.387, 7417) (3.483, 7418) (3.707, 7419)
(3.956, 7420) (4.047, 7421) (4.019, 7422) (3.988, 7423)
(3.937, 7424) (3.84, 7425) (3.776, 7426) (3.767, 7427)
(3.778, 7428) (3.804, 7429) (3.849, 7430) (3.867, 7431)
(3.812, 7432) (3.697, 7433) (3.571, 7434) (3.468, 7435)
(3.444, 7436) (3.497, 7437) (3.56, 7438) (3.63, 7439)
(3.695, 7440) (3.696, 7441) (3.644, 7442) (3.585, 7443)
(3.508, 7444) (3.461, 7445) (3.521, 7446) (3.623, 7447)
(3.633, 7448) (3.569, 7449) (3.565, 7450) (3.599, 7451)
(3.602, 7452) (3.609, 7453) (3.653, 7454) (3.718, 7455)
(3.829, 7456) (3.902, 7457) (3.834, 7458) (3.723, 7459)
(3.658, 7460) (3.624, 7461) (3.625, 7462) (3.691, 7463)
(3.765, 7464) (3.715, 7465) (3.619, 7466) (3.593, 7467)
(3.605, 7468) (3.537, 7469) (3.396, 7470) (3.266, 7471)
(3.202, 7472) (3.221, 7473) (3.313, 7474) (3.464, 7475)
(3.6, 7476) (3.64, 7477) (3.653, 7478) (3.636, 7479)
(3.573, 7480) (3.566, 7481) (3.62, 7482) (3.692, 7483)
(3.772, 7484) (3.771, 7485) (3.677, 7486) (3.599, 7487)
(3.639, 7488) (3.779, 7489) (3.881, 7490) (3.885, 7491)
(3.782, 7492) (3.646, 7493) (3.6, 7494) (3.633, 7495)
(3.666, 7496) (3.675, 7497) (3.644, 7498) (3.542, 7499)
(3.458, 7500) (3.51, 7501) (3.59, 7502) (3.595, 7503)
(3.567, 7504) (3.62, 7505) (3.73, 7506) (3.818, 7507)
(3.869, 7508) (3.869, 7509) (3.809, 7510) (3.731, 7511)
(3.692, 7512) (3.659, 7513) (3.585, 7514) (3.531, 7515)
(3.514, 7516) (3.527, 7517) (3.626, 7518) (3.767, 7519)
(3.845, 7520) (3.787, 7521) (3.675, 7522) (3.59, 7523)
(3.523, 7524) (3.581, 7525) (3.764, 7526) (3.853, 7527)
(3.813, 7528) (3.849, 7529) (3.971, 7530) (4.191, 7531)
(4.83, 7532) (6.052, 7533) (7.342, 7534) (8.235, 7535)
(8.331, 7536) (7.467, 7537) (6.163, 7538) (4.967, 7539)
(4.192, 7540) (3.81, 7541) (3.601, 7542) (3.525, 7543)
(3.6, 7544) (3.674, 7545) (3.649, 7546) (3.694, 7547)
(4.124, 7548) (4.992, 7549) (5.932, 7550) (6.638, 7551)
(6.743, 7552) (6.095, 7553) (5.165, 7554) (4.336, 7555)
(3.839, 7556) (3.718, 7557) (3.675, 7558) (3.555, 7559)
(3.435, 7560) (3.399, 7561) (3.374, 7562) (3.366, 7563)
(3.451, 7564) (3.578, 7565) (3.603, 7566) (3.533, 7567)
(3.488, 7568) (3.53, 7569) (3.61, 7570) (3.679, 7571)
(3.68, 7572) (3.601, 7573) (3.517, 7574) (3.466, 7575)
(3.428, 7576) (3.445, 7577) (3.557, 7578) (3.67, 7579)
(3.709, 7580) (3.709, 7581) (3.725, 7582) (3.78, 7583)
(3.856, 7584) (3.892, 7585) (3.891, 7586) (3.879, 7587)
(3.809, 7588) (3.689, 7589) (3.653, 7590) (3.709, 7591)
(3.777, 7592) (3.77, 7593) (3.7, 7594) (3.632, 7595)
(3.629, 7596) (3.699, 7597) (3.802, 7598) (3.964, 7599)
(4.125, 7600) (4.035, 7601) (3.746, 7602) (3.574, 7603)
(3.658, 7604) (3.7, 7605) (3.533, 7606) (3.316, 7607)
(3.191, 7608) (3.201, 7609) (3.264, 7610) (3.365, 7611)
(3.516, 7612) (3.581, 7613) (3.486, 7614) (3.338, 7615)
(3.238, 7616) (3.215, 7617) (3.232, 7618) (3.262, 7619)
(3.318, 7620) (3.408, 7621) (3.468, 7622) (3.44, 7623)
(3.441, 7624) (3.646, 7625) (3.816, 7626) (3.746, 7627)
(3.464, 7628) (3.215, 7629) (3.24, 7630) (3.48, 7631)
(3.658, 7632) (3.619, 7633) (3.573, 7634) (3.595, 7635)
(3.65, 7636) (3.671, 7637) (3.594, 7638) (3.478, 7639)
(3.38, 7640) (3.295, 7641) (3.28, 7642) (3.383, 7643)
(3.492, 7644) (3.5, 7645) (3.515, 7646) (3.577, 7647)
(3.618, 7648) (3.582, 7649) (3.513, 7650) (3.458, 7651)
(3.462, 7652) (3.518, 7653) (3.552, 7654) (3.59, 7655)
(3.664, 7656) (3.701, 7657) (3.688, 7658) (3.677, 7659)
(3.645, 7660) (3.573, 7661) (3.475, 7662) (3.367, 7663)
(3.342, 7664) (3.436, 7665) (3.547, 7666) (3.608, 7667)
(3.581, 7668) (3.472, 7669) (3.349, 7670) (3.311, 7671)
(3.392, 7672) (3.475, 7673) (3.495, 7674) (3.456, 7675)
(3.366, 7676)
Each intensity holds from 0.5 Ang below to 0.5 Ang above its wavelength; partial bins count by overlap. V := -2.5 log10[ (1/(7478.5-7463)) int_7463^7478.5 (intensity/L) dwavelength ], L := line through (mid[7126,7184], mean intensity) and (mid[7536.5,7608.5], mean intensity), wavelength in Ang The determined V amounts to 0.11 mag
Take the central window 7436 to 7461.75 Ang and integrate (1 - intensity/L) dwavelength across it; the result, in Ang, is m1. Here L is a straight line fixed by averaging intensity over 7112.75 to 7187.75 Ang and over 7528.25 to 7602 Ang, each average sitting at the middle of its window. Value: 2.8 Ang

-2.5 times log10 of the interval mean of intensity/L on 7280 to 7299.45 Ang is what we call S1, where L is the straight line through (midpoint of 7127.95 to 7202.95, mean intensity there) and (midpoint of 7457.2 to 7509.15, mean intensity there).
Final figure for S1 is 0.08 mag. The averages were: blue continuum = 3.71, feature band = 3.43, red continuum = 3.63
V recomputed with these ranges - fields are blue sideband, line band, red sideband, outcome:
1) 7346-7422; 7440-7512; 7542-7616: 0.27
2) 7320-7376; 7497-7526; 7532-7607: 0.24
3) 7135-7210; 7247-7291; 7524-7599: 0.03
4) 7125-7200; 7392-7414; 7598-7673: 0.02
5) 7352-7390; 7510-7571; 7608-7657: 0.10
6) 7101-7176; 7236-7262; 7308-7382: 0.18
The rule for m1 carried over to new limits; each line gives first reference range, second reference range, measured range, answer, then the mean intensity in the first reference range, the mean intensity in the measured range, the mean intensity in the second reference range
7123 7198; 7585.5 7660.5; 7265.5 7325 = 0.7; 3.72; 3.63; 3.56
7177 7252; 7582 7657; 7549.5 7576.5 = -3.5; 3.7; 4.05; 3.56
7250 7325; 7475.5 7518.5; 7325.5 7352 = -3.3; 3.67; 4.13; 3.66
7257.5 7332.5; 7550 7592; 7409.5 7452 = 1.3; 3.67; 3.67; 3.91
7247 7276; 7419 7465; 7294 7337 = 1.5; 3.83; 3.66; 3.7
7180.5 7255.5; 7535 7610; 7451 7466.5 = 0.9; 3.7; 3.7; 4.04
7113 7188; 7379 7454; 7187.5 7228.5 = 1.1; 3.7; 3.68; 4.05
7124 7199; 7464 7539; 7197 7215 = 0.4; 3.72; 3.67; 3.97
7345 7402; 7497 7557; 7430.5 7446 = 5.0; 6.02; 3.61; 4.34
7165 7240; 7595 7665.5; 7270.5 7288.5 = 0.3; 3.69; 3.61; 3.52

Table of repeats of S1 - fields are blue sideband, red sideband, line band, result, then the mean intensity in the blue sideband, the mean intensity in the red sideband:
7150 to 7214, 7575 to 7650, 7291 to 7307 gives 0.01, 3.71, 3.57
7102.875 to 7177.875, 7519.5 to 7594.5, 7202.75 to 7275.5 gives 0.02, 3.69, 4.19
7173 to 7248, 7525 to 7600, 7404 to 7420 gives 0.11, 3.7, 4.2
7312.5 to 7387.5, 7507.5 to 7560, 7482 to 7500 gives 0.26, 5.41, 4.44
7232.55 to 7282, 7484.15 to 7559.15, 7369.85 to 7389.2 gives -0.24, 3.8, 4.21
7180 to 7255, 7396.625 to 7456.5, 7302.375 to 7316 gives 0.02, 3.7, 3.63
